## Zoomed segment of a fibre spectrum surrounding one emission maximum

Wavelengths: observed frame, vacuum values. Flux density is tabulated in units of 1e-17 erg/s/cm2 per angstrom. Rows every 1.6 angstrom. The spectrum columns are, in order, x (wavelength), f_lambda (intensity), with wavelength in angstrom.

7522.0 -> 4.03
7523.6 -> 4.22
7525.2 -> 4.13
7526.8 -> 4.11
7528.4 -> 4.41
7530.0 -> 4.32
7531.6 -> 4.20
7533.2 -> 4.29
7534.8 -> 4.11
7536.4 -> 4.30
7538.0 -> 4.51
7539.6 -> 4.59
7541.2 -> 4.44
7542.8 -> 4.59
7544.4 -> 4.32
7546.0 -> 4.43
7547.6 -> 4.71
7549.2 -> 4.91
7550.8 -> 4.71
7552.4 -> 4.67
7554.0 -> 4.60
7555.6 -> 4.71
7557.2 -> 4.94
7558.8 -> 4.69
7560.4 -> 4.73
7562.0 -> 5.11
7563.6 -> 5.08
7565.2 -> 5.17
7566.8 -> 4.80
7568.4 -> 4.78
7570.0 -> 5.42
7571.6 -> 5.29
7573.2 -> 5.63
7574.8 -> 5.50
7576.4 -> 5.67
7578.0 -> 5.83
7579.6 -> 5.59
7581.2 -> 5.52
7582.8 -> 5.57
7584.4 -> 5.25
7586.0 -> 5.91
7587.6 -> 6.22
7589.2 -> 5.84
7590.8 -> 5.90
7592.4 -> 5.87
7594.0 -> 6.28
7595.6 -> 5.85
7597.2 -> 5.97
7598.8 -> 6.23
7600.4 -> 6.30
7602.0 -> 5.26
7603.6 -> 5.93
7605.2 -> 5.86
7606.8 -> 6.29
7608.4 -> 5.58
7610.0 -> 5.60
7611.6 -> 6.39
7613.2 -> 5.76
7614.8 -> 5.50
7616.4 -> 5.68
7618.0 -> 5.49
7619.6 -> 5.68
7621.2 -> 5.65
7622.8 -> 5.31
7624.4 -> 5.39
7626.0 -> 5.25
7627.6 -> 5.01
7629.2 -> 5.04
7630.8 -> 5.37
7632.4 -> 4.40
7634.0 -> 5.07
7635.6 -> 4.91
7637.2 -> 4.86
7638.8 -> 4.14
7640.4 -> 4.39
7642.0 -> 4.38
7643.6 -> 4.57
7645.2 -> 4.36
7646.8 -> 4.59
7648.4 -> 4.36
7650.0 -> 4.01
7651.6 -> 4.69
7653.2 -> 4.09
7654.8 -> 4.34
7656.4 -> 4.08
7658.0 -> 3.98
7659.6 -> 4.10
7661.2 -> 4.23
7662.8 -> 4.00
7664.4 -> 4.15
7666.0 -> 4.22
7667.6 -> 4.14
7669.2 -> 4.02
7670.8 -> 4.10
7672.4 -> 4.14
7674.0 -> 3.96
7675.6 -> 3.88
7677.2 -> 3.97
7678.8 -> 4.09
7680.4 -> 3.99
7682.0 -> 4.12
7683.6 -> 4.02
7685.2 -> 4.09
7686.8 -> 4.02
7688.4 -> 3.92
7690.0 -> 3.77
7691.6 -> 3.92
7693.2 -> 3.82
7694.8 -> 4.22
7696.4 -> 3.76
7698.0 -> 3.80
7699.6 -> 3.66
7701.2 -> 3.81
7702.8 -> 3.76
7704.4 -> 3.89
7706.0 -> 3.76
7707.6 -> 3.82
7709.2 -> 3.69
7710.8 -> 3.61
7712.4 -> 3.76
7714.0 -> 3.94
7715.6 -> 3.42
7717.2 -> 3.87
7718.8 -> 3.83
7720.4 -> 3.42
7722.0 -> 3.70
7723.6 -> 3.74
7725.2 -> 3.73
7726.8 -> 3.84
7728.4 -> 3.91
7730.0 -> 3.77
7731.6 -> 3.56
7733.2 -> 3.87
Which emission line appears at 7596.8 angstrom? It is Mg II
